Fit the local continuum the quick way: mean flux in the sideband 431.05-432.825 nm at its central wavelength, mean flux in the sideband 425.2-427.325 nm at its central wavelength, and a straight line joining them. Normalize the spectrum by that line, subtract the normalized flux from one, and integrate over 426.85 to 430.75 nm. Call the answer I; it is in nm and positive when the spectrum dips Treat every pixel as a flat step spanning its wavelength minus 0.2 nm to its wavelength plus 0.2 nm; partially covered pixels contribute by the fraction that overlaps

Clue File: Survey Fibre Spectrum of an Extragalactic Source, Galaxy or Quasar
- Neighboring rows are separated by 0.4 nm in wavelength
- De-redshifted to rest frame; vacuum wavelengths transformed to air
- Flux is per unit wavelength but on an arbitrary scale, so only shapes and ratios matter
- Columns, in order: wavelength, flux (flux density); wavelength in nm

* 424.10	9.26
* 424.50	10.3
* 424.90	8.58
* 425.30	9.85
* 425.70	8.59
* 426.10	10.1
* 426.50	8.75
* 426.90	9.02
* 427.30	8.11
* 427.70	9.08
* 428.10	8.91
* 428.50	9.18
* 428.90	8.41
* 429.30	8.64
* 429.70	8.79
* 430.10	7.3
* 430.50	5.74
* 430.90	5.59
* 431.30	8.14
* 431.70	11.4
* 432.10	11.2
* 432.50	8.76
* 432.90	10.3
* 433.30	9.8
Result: 0.47 nm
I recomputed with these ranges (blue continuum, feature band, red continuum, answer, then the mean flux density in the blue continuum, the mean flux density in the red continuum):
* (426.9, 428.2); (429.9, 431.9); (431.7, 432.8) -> 0.451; 8.73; 10.3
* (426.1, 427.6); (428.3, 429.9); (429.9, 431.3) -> -0.287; 8.85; 6.49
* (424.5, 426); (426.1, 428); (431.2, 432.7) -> 0.112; 9.25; 9.99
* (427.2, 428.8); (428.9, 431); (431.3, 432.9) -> 0.450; 8.84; 10.1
